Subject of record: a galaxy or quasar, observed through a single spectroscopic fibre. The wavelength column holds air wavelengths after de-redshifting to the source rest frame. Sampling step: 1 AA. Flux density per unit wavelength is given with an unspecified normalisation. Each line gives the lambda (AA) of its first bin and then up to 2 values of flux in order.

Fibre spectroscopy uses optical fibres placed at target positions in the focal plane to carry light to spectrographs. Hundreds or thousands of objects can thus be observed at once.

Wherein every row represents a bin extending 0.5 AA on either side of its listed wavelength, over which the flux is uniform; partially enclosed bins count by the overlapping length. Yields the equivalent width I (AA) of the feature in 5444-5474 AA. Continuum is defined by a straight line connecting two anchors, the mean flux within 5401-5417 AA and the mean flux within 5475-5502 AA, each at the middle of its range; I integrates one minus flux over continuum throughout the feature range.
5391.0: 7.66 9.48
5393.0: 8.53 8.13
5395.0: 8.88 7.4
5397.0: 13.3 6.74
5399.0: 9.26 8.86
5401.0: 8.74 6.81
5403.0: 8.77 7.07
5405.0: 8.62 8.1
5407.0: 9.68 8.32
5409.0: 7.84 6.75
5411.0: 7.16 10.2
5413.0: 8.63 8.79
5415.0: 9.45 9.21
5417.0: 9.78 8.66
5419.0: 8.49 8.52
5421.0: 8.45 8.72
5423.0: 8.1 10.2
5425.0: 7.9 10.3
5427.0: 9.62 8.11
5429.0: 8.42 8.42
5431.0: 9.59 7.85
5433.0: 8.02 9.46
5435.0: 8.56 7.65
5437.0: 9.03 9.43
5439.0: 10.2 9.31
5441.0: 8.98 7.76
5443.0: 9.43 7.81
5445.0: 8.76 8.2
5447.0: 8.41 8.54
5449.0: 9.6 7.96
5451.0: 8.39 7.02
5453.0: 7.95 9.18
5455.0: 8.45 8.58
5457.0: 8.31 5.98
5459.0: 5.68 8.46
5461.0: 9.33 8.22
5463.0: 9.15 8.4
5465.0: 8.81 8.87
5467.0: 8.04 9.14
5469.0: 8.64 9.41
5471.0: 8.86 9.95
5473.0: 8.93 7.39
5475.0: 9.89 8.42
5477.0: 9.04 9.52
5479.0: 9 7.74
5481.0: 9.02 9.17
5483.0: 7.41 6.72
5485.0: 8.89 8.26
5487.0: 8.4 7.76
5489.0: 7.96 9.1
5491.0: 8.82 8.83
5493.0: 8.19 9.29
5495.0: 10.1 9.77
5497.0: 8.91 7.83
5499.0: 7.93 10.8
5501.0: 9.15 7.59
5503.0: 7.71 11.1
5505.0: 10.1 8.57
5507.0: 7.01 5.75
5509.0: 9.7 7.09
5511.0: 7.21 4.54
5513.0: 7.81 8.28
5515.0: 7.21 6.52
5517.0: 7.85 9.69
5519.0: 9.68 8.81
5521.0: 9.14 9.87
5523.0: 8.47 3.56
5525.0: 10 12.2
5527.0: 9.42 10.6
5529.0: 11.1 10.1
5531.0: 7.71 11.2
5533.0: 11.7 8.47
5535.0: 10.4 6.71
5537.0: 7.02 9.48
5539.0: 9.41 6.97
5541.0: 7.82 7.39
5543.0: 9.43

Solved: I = 0.6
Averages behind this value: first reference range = 8.42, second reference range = 8.7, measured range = 8.43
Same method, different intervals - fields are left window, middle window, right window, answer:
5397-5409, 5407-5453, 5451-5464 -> -2.29 AA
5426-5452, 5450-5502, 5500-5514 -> -1.30 AA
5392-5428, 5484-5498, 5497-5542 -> -0.09 AA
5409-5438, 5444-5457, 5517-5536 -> 0.75 AA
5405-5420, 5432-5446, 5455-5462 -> -1.00 AA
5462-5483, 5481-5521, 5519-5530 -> 3.30 AA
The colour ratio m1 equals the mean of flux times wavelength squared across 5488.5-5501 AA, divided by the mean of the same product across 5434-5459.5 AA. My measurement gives 1.1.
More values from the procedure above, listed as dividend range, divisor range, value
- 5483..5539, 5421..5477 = 1.03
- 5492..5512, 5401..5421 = 1.04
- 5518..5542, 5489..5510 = 1.05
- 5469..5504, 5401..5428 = 1.04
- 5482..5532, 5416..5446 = 1.00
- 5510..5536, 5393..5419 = 1.07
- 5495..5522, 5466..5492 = 0.98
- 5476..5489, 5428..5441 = 0.97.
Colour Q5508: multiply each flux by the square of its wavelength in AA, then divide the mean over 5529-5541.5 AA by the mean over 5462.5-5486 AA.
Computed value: 1.06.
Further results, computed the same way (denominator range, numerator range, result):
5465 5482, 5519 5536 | 1.09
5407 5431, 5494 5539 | 1.04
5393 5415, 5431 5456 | 1.03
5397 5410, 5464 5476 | 1.08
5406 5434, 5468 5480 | 1.05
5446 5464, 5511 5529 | 1.06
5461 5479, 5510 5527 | 0.94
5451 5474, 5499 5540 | 1.06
